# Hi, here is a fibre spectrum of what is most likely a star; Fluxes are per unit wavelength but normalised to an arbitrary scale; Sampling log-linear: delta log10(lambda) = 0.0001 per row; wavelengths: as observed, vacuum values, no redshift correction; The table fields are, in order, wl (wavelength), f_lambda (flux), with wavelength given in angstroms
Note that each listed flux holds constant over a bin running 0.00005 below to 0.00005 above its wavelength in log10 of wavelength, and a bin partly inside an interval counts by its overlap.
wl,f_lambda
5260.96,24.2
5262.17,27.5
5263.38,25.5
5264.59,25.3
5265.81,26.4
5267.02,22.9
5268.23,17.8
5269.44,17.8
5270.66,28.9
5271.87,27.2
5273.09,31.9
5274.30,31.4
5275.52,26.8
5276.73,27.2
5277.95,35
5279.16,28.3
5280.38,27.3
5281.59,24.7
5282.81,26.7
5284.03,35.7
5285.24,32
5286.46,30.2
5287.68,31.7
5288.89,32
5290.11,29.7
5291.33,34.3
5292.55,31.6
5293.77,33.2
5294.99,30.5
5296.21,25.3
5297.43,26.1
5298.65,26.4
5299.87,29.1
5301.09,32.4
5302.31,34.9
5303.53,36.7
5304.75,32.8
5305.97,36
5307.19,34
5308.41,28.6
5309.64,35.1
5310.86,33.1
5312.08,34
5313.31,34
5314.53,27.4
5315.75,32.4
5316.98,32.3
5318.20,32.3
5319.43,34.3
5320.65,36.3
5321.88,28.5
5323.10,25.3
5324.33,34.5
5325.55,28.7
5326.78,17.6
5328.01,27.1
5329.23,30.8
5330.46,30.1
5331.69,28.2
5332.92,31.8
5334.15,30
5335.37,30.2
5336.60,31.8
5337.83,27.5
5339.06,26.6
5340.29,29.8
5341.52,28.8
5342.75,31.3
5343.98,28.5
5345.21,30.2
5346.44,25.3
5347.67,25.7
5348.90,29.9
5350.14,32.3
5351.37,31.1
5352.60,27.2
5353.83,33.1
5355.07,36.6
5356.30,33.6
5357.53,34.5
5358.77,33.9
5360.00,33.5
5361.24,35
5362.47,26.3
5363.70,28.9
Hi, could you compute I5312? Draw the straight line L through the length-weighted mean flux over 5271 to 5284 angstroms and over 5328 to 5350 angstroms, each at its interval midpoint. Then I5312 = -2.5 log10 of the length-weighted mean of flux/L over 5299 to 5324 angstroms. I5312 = -0.12 mag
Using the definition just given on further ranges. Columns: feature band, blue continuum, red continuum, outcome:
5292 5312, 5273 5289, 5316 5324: -0.03 mag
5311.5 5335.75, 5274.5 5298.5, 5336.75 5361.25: 0.00 mag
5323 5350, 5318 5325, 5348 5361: 0.12 mag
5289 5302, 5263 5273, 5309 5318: -0.03 mag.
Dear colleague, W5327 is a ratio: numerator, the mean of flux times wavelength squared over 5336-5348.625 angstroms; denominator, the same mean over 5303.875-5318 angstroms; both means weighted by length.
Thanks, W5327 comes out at 0.88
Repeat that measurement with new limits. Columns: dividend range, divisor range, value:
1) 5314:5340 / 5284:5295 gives 0.94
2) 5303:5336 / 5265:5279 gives 1.19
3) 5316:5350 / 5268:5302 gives 1.03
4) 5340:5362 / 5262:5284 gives 1.20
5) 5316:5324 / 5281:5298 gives 1.06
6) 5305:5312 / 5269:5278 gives 1.21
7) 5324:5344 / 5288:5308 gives 0.93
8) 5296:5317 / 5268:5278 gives 1.19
